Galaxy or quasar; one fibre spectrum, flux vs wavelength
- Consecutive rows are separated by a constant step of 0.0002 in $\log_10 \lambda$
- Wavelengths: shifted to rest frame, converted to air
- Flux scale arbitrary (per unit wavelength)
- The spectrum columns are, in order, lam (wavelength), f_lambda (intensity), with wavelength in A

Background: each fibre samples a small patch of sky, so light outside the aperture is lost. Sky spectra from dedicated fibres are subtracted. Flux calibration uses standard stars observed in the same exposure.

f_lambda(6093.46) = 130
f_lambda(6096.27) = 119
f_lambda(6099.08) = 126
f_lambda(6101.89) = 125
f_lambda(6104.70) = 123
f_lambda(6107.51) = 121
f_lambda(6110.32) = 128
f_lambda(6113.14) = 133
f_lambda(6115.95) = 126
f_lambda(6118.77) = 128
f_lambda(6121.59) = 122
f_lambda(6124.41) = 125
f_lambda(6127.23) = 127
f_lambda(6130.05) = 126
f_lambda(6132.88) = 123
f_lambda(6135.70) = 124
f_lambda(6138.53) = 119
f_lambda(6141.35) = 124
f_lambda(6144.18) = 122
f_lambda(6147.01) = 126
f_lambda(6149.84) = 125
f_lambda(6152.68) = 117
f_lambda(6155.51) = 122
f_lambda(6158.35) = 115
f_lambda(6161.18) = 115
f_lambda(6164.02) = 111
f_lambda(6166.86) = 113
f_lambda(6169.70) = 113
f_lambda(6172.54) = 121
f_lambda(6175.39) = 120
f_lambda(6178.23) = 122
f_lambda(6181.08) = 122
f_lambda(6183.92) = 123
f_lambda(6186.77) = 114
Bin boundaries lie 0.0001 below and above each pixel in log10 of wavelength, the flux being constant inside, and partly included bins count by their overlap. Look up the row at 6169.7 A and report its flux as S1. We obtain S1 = 113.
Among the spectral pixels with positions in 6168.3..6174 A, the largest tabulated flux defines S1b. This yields 121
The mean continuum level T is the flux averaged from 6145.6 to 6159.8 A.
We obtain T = 121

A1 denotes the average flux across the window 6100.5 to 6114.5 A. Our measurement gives 126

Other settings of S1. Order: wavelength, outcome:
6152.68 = 117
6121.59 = 122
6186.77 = 114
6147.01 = 126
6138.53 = 119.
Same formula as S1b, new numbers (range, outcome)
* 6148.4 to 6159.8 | 125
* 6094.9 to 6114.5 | 133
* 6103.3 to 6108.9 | 123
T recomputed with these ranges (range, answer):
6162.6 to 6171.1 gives 112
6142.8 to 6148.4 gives 124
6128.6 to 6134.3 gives 125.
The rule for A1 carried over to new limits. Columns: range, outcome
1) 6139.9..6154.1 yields 123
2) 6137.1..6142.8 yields 122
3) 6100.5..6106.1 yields 124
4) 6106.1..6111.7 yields 125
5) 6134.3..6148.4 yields 123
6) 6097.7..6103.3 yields 125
